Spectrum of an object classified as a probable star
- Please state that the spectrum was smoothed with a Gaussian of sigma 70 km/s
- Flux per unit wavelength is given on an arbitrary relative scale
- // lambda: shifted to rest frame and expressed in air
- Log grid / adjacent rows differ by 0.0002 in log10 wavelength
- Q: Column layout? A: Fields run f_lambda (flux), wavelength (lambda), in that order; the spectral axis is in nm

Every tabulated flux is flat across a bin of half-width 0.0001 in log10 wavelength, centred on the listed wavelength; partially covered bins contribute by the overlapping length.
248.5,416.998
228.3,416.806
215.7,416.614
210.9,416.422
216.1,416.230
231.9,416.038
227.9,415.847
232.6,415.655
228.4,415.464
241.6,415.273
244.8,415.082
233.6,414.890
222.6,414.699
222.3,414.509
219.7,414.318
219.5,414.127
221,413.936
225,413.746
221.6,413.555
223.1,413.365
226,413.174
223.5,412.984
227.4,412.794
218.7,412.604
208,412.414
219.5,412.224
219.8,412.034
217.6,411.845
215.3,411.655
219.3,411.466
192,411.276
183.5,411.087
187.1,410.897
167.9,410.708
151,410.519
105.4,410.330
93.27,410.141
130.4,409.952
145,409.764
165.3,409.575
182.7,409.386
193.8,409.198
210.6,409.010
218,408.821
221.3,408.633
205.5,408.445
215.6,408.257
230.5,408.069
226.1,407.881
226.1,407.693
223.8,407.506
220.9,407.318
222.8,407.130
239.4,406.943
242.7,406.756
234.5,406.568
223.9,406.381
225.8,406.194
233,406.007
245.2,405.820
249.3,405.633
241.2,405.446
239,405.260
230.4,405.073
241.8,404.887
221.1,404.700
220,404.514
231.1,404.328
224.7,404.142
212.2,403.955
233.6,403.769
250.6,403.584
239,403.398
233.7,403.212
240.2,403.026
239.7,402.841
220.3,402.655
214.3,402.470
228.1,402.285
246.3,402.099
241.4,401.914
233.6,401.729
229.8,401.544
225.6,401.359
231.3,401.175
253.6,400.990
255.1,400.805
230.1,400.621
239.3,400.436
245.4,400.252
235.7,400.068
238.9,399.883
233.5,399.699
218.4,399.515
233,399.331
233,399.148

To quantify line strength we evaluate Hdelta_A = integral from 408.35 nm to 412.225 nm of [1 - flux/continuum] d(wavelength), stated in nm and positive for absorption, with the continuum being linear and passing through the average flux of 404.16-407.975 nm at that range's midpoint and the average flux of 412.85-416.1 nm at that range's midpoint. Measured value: 0.80 nm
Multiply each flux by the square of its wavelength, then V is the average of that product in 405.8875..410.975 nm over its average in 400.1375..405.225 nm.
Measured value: 0.9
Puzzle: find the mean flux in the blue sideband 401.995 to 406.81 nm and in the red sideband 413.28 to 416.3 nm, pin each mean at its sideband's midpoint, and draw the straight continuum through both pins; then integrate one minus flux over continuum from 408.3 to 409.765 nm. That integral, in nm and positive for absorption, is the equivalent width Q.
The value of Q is 0.215 nm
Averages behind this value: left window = 233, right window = 227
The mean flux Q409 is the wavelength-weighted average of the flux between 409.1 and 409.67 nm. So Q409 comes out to 181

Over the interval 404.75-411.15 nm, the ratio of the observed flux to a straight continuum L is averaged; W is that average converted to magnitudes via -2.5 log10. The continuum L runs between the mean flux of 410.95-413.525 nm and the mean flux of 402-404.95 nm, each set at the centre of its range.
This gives 0.09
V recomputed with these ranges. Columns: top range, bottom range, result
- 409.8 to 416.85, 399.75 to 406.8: 0.93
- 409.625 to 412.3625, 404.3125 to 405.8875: 0.77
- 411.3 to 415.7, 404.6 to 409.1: 1.01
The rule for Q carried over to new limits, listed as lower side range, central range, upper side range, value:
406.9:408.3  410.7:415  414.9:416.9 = 0.217 nm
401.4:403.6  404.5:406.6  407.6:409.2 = -0.082 nm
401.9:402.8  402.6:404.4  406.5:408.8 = -0.033 nm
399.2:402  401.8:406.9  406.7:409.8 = -0.210 nm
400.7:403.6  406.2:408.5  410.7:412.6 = -0.074 nm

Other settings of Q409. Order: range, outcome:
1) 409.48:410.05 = 147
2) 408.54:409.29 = 211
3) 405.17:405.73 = 243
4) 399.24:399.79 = 228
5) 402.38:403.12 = 229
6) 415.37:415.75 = 231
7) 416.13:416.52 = 213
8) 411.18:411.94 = 211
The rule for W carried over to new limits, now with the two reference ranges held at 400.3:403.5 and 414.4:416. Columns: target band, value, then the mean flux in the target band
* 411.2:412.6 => 0.09 mag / 214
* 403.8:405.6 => 0.02 mag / 230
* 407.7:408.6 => 0.07 mag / 220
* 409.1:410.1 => 0.41 mag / 160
